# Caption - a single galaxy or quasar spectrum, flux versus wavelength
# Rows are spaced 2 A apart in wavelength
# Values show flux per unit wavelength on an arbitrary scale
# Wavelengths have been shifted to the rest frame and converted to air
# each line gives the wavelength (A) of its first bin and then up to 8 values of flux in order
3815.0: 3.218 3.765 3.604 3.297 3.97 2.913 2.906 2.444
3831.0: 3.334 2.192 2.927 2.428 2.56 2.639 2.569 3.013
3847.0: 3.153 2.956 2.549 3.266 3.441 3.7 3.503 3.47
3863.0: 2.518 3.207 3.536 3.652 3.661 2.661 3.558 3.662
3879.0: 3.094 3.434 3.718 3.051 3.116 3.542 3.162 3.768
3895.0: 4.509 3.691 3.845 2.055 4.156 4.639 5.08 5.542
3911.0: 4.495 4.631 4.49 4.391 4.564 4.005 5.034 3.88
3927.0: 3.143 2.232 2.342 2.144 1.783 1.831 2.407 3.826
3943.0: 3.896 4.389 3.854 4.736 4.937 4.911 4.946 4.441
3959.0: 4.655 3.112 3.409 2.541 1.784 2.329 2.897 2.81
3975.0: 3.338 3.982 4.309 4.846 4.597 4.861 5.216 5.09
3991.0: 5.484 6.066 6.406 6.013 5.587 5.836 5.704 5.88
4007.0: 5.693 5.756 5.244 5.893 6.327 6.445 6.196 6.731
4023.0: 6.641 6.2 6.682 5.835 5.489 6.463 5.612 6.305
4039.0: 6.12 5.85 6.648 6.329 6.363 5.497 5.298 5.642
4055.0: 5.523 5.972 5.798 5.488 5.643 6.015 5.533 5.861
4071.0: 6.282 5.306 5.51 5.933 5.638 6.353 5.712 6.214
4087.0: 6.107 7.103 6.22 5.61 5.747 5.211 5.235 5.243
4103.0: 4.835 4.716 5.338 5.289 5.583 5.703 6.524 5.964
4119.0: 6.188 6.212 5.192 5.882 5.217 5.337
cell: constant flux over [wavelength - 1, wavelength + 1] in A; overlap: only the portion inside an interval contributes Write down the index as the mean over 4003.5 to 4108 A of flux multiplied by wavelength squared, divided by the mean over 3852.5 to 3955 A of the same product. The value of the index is 1.73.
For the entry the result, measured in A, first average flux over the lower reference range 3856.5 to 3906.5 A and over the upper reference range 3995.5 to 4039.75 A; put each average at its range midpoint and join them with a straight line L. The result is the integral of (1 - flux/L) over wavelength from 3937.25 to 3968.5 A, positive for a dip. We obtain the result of 6.7 A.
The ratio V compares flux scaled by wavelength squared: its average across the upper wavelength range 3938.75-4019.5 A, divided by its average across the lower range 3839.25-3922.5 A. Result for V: 1.36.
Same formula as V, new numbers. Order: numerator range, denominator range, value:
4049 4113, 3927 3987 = 1.70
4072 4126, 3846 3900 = 1.89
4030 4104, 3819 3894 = 2.05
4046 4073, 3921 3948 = 1.93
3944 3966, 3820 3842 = 1.55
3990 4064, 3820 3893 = 2.07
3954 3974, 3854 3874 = 1.04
